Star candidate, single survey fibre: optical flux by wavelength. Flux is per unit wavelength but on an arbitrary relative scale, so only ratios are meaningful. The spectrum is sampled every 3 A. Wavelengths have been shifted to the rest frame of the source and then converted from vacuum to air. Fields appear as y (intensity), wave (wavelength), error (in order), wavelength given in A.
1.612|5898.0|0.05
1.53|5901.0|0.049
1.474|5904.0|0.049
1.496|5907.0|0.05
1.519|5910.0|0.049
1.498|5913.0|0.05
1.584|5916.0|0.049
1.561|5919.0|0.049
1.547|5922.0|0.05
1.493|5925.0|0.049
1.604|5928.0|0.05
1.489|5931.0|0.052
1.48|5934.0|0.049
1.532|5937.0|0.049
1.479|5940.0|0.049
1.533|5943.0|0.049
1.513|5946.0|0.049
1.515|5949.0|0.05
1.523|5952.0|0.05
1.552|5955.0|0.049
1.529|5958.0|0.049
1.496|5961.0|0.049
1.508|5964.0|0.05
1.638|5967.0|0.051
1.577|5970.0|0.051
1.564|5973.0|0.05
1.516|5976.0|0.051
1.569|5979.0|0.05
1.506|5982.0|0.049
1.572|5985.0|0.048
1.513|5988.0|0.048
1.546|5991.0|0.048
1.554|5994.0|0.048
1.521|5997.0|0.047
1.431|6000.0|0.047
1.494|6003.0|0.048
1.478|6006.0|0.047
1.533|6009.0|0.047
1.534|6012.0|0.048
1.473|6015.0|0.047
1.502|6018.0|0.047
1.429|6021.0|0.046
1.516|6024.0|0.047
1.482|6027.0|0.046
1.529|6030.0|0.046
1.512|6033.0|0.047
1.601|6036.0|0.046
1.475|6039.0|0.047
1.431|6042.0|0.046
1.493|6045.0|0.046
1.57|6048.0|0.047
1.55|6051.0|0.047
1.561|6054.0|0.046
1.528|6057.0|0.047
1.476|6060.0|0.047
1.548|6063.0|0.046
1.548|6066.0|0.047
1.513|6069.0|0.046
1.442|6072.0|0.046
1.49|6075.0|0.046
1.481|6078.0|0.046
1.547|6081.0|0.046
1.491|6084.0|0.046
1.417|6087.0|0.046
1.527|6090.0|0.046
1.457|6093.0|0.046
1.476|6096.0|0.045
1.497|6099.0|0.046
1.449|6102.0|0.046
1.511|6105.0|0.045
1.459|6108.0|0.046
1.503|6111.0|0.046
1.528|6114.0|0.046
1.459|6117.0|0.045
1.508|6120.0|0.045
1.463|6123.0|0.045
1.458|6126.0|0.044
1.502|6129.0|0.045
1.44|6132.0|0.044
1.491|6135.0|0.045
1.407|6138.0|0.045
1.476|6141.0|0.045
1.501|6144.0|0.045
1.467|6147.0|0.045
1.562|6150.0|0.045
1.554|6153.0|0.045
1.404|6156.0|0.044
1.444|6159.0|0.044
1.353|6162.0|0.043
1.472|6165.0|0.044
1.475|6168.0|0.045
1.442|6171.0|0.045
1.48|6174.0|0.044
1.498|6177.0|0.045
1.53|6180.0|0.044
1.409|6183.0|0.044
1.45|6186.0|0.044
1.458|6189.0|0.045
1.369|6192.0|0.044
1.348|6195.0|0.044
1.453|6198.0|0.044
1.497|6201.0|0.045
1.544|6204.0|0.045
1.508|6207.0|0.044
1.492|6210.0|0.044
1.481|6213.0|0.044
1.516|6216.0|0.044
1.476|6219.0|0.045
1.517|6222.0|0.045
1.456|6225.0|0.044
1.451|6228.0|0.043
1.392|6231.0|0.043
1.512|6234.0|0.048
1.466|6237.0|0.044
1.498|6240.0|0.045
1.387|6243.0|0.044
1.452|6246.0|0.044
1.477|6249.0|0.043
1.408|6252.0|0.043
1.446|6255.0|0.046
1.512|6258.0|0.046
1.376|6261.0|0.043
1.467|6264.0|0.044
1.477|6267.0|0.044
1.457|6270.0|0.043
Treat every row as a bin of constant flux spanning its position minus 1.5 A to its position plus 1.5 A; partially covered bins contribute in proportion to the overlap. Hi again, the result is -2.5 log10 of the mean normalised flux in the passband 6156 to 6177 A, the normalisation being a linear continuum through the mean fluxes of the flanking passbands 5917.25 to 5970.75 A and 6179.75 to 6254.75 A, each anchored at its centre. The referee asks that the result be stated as 0.02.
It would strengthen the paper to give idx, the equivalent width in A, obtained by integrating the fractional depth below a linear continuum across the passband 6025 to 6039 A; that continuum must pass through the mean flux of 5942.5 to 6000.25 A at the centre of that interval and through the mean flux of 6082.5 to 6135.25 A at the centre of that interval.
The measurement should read -0.1 A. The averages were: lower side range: 1.54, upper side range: 1.48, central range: 1.52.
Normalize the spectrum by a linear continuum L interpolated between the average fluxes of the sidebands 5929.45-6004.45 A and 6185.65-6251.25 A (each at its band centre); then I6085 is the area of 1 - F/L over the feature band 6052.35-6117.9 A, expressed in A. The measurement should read 0.0 A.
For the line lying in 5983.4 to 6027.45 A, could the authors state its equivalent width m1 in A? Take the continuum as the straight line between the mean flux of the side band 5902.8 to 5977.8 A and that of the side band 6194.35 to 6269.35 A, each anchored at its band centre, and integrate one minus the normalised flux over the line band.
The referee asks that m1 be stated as 0.3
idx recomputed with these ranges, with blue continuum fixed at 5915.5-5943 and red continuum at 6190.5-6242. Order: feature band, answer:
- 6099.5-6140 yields 0.3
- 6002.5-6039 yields 0.1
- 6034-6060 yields -0.3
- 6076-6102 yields 0.2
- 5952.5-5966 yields 0.0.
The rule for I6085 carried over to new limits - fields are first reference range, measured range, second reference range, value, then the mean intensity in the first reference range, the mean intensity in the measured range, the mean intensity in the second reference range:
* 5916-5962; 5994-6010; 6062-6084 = 0.2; 1.53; 1.5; 1.51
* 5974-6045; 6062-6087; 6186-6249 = -0.1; 1.51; 1.5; 1.46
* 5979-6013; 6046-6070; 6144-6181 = -0.5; 1.52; 1.54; 1.47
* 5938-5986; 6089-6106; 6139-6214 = 0.1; 1.54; 1.48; 1.47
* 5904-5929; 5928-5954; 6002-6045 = 0.2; 1.53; 1.51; 1.5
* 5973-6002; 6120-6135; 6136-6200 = 0.0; 1.53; 1.47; 1.46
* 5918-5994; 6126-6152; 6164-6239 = 0.1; 1.53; 1.48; 1.47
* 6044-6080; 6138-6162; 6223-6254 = 0.2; 1.52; 1.47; 1.45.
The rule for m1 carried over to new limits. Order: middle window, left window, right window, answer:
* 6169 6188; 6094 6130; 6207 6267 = 0.07 A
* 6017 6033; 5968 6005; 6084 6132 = 0.23 A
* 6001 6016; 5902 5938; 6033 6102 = 0.11 A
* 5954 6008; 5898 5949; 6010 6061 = -0.52 A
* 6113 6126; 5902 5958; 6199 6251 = 0.08 A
